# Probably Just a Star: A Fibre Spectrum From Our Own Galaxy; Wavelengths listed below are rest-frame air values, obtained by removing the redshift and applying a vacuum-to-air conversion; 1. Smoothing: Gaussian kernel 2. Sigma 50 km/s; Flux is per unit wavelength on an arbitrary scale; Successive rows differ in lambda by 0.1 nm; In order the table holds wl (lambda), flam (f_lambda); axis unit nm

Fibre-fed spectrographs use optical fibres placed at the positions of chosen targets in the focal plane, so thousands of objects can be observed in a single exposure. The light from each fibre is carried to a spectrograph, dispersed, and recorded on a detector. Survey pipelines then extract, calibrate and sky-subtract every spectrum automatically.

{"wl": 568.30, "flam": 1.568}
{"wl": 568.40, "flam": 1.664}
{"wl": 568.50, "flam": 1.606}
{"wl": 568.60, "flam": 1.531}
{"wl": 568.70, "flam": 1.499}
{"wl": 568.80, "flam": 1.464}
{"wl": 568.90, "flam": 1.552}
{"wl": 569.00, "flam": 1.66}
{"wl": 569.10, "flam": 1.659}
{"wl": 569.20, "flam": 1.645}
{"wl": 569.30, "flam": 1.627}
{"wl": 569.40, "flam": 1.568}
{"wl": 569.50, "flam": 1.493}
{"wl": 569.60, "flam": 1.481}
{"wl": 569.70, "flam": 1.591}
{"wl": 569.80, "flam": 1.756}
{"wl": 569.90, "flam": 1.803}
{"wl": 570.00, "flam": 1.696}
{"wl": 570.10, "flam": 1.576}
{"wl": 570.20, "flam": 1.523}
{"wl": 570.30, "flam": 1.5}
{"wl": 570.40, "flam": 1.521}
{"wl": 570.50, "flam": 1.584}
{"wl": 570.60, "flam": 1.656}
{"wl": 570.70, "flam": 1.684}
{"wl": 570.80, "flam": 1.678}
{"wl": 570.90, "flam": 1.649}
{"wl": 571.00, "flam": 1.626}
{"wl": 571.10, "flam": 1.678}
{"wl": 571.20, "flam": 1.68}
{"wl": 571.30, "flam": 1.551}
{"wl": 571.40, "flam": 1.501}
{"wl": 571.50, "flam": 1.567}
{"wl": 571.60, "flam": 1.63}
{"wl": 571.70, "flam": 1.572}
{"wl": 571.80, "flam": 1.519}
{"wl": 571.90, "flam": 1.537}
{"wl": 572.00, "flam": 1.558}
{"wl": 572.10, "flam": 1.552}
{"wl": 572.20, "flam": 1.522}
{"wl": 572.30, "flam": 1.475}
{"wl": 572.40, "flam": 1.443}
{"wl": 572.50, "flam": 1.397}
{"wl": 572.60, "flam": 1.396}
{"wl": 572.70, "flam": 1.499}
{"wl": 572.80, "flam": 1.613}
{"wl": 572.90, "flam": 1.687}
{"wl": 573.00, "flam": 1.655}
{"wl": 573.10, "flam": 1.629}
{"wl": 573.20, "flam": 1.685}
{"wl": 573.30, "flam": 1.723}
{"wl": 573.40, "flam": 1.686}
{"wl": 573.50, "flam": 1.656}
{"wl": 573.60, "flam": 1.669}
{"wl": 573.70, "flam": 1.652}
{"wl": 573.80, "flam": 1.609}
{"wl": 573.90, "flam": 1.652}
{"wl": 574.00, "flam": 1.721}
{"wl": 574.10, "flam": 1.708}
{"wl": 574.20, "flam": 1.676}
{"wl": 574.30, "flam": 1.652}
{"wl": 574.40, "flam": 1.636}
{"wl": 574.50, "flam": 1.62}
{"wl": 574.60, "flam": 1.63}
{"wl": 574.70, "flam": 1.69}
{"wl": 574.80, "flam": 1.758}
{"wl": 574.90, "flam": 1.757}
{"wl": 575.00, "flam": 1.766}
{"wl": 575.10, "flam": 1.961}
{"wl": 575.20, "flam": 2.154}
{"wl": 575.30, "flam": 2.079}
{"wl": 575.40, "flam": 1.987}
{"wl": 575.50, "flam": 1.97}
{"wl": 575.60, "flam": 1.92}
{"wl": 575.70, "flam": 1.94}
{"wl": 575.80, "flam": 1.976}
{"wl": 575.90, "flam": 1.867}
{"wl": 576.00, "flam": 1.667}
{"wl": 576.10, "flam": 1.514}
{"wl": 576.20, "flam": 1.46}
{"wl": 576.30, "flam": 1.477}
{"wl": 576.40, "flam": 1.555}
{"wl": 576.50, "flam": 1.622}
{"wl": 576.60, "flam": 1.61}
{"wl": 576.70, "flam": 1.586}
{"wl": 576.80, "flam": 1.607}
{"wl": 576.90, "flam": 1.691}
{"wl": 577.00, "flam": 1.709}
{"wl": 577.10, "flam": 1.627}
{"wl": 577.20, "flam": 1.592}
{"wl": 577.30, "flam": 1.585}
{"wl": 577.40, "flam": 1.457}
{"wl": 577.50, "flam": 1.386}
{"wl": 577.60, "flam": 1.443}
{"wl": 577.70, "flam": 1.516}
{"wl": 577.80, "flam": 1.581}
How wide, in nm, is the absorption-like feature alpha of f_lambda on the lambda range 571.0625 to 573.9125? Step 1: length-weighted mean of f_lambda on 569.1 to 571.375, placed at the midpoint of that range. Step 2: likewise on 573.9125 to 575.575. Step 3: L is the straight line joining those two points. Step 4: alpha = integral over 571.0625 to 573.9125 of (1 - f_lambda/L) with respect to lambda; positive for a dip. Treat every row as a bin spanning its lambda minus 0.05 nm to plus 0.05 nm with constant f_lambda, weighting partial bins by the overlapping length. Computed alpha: 0.20 nm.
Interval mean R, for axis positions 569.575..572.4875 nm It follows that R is 1.59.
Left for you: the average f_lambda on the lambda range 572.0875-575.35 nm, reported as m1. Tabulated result 1.67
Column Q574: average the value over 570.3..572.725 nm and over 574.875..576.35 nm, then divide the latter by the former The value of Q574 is 1.18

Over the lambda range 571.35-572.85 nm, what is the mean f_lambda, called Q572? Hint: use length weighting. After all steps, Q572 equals 1.52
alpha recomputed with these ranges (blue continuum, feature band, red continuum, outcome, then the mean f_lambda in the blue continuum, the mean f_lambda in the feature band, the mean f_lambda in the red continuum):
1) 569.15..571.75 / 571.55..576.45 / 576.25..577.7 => -0.283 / 1.61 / 1.68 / 1.57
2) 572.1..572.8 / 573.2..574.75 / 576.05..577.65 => -0.169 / 1.47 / 1.67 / 1.56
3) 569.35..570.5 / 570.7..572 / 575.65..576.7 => 0.006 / 1.59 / 1.6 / 1.66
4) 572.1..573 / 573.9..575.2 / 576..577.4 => -0.151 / 1.52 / 1.73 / 1.59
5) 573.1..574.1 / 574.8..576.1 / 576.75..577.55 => -0.219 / 1.67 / 1.9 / 1.58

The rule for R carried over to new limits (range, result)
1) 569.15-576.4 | 1.66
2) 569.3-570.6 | 1.59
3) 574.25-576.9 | 1.75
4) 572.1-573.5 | 1.57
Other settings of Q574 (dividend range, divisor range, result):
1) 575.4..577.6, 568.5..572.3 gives 1.04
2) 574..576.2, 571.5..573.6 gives 1.14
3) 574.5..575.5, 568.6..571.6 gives 1.16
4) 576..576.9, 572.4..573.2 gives 1.01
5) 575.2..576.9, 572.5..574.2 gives 1.07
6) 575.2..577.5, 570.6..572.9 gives 1.09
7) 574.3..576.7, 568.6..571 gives 1.10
